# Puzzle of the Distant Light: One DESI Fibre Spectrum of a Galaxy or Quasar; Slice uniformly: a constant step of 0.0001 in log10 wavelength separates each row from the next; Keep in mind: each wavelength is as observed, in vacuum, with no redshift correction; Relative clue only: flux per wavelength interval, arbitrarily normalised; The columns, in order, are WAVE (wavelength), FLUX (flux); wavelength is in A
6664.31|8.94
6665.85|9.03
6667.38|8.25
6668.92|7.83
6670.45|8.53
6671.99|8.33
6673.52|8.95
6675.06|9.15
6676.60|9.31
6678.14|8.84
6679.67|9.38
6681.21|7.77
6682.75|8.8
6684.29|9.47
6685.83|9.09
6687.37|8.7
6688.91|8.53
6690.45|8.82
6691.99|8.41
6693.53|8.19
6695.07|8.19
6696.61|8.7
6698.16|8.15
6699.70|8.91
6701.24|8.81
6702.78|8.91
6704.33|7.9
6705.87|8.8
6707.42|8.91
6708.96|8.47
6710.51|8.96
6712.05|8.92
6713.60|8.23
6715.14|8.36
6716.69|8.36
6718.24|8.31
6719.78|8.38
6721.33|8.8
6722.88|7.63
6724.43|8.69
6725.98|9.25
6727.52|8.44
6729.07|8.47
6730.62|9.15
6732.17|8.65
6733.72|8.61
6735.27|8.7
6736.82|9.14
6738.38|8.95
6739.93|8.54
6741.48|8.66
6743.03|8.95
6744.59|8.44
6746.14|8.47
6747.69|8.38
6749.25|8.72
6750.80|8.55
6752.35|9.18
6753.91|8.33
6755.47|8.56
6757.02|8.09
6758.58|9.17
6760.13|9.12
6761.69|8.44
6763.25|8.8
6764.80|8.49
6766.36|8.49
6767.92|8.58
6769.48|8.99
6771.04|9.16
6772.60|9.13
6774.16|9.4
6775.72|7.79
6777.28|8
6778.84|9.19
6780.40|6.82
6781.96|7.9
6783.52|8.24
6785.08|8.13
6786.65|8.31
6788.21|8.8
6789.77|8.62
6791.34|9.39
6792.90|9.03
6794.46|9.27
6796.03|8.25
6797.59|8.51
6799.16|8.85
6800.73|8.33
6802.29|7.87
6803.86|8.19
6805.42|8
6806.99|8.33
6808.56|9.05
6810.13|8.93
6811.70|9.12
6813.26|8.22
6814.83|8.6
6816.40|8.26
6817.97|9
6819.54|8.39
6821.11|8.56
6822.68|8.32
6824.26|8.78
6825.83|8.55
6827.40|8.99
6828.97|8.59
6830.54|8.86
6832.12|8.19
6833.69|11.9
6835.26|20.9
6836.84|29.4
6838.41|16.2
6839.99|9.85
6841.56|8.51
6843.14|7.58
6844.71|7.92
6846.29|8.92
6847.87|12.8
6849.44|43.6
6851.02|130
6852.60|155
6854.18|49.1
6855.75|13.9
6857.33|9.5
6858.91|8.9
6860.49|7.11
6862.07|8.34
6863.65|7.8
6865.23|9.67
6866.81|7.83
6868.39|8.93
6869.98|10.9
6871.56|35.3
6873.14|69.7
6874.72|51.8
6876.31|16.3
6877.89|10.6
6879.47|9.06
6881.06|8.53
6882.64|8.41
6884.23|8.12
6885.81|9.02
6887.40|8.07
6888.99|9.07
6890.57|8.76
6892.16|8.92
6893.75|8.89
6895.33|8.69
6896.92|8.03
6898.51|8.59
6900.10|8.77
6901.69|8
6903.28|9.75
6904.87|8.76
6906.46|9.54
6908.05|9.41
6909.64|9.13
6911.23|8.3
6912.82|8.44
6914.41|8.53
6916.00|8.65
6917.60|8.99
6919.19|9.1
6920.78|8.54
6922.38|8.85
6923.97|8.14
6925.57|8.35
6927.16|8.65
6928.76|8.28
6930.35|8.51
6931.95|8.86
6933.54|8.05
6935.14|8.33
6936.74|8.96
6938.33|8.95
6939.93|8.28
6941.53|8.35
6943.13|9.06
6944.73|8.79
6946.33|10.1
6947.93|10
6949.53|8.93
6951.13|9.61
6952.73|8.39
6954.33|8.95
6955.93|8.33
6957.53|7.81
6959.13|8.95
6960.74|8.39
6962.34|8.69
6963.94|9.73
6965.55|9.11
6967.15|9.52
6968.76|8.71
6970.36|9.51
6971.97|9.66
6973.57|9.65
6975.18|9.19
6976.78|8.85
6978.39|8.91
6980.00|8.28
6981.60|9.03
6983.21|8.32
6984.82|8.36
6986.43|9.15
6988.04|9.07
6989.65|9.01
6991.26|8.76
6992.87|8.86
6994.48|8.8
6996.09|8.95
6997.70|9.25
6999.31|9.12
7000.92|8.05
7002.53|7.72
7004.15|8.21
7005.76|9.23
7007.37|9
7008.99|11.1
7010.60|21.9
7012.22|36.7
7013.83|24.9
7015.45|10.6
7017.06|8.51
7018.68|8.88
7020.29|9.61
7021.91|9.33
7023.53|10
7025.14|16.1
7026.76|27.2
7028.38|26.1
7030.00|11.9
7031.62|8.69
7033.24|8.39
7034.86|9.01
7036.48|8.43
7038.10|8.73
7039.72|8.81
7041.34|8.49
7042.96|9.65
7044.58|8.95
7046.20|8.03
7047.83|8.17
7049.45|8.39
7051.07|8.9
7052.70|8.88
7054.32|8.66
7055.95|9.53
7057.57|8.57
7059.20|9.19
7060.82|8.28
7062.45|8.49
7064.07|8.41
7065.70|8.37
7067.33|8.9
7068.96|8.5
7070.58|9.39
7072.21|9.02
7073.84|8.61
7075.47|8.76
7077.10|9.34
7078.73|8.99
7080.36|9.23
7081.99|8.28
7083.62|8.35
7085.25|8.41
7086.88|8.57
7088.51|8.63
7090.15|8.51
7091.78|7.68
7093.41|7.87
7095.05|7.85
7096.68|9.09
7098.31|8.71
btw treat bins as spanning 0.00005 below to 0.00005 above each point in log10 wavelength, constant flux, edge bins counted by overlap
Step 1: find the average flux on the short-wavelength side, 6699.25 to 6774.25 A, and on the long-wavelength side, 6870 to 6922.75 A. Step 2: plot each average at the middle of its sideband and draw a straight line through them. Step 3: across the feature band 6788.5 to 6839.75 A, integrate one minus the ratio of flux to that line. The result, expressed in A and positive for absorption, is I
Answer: 4.0 A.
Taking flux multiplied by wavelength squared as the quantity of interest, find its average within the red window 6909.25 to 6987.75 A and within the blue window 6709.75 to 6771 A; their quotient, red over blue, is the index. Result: 1.1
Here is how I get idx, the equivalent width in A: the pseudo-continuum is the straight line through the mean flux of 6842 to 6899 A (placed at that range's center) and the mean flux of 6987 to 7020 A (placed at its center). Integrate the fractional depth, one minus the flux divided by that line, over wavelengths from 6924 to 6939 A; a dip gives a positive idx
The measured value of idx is 7.7 A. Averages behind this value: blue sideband 22.3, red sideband 11.8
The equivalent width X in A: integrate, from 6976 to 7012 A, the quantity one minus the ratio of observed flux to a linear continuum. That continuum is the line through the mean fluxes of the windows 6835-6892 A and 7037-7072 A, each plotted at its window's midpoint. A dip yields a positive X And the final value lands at 8.9 A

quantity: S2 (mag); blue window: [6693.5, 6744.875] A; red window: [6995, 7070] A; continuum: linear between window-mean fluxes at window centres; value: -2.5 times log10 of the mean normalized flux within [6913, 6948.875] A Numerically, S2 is 0.18 mag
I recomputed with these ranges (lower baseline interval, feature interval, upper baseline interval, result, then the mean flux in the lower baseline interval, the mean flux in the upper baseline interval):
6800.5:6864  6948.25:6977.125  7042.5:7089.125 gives 8.8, 18.4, 8.73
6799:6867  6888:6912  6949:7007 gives 8.4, 17.8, 8.86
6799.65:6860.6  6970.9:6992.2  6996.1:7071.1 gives 6.7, 18.8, 11.1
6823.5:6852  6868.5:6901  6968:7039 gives 5.0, 20.9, 11.3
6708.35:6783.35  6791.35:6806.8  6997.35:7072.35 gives 0.9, 8.6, 11.1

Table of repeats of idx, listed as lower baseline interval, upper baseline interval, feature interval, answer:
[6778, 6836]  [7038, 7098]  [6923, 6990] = -0.5 A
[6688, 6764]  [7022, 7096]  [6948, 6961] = 0.8 A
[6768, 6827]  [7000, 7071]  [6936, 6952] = 1.7 A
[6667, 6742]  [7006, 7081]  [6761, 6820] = 4.6 A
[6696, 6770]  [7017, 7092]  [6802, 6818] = 0.7 A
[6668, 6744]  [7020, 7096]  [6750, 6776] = 0.2 A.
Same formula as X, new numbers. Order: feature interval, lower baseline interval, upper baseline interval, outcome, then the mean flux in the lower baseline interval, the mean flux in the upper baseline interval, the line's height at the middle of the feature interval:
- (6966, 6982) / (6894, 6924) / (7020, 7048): 1.7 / 8.77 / 11.5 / 10.2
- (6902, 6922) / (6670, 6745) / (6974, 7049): 2.7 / 8.67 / 11.1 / 10.3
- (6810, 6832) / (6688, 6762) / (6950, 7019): 1.4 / 8.61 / 10.3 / 9.23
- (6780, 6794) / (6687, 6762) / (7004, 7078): 1.1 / 8.61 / 11.2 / 9.12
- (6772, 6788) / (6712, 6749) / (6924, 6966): 0.6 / 8.6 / 8.77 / 8.64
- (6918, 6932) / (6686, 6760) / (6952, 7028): 2.3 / 8.61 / 10.8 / 10.3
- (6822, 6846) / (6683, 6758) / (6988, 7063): -4.8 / 8.62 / 11.1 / 9.55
